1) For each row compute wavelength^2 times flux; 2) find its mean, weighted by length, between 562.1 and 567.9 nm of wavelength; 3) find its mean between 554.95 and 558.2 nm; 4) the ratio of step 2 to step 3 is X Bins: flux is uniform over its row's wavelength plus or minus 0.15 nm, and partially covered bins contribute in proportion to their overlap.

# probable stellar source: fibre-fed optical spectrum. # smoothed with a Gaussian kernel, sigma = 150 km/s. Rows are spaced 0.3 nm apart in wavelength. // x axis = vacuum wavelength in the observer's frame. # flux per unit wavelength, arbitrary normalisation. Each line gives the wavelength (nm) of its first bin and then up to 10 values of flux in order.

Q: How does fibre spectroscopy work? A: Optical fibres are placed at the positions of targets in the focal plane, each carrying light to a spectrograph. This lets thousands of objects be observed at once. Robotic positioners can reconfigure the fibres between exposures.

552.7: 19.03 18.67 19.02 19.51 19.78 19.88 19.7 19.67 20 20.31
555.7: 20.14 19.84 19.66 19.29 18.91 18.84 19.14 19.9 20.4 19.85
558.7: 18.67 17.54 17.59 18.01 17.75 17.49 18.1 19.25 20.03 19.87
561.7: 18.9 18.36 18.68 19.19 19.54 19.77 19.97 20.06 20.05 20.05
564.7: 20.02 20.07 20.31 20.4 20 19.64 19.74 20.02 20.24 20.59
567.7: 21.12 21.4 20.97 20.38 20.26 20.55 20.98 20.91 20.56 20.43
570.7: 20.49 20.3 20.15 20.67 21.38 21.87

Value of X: 1.0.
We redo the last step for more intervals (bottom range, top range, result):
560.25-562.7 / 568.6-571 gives 1.12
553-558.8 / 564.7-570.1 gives 1.09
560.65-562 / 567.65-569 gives 1.10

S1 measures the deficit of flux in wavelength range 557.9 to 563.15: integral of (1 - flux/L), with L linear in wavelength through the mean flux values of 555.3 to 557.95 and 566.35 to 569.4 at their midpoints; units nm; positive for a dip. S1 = 0.29 nm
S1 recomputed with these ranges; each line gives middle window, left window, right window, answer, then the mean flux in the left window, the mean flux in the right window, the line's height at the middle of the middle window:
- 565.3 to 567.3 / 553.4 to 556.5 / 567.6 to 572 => 0.04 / 19.8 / 20.7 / 20.5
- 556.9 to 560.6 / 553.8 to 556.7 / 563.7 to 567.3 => 0.24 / 19.8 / 20.1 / 19.9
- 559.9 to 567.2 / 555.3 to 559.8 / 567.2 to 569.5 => 0.19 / 19.2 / 20.8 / 20.1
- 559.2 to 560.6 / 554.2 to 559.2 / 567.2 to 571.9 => 0.14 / 19.5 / 20.7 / 19.8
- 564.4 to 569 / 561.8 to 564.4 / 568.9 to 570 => -0.03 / 19.5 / 20.7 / 20.2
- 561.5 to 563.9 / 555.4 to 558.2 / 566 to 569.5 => 0.09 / 19.6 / 20.5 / 20.1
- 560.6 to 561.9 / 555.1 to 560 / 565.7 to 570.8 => 0.01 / 19.2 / 20.5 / 19.6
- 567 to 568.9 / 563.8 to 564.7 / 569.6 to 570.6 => -0.03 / 20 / 20.6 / 20.4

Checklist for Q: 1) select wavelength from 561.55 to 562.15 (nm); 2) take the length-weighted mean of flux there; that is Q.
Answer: 18.6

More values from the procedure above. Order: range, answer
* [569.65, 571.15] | 20.5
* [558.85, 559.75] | 17.7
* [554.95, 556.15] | 20.1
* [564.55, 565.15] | 20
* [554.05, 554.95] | 19.8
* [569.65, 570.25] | 20.7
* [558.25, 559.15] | 18.7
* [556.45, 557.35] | 19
